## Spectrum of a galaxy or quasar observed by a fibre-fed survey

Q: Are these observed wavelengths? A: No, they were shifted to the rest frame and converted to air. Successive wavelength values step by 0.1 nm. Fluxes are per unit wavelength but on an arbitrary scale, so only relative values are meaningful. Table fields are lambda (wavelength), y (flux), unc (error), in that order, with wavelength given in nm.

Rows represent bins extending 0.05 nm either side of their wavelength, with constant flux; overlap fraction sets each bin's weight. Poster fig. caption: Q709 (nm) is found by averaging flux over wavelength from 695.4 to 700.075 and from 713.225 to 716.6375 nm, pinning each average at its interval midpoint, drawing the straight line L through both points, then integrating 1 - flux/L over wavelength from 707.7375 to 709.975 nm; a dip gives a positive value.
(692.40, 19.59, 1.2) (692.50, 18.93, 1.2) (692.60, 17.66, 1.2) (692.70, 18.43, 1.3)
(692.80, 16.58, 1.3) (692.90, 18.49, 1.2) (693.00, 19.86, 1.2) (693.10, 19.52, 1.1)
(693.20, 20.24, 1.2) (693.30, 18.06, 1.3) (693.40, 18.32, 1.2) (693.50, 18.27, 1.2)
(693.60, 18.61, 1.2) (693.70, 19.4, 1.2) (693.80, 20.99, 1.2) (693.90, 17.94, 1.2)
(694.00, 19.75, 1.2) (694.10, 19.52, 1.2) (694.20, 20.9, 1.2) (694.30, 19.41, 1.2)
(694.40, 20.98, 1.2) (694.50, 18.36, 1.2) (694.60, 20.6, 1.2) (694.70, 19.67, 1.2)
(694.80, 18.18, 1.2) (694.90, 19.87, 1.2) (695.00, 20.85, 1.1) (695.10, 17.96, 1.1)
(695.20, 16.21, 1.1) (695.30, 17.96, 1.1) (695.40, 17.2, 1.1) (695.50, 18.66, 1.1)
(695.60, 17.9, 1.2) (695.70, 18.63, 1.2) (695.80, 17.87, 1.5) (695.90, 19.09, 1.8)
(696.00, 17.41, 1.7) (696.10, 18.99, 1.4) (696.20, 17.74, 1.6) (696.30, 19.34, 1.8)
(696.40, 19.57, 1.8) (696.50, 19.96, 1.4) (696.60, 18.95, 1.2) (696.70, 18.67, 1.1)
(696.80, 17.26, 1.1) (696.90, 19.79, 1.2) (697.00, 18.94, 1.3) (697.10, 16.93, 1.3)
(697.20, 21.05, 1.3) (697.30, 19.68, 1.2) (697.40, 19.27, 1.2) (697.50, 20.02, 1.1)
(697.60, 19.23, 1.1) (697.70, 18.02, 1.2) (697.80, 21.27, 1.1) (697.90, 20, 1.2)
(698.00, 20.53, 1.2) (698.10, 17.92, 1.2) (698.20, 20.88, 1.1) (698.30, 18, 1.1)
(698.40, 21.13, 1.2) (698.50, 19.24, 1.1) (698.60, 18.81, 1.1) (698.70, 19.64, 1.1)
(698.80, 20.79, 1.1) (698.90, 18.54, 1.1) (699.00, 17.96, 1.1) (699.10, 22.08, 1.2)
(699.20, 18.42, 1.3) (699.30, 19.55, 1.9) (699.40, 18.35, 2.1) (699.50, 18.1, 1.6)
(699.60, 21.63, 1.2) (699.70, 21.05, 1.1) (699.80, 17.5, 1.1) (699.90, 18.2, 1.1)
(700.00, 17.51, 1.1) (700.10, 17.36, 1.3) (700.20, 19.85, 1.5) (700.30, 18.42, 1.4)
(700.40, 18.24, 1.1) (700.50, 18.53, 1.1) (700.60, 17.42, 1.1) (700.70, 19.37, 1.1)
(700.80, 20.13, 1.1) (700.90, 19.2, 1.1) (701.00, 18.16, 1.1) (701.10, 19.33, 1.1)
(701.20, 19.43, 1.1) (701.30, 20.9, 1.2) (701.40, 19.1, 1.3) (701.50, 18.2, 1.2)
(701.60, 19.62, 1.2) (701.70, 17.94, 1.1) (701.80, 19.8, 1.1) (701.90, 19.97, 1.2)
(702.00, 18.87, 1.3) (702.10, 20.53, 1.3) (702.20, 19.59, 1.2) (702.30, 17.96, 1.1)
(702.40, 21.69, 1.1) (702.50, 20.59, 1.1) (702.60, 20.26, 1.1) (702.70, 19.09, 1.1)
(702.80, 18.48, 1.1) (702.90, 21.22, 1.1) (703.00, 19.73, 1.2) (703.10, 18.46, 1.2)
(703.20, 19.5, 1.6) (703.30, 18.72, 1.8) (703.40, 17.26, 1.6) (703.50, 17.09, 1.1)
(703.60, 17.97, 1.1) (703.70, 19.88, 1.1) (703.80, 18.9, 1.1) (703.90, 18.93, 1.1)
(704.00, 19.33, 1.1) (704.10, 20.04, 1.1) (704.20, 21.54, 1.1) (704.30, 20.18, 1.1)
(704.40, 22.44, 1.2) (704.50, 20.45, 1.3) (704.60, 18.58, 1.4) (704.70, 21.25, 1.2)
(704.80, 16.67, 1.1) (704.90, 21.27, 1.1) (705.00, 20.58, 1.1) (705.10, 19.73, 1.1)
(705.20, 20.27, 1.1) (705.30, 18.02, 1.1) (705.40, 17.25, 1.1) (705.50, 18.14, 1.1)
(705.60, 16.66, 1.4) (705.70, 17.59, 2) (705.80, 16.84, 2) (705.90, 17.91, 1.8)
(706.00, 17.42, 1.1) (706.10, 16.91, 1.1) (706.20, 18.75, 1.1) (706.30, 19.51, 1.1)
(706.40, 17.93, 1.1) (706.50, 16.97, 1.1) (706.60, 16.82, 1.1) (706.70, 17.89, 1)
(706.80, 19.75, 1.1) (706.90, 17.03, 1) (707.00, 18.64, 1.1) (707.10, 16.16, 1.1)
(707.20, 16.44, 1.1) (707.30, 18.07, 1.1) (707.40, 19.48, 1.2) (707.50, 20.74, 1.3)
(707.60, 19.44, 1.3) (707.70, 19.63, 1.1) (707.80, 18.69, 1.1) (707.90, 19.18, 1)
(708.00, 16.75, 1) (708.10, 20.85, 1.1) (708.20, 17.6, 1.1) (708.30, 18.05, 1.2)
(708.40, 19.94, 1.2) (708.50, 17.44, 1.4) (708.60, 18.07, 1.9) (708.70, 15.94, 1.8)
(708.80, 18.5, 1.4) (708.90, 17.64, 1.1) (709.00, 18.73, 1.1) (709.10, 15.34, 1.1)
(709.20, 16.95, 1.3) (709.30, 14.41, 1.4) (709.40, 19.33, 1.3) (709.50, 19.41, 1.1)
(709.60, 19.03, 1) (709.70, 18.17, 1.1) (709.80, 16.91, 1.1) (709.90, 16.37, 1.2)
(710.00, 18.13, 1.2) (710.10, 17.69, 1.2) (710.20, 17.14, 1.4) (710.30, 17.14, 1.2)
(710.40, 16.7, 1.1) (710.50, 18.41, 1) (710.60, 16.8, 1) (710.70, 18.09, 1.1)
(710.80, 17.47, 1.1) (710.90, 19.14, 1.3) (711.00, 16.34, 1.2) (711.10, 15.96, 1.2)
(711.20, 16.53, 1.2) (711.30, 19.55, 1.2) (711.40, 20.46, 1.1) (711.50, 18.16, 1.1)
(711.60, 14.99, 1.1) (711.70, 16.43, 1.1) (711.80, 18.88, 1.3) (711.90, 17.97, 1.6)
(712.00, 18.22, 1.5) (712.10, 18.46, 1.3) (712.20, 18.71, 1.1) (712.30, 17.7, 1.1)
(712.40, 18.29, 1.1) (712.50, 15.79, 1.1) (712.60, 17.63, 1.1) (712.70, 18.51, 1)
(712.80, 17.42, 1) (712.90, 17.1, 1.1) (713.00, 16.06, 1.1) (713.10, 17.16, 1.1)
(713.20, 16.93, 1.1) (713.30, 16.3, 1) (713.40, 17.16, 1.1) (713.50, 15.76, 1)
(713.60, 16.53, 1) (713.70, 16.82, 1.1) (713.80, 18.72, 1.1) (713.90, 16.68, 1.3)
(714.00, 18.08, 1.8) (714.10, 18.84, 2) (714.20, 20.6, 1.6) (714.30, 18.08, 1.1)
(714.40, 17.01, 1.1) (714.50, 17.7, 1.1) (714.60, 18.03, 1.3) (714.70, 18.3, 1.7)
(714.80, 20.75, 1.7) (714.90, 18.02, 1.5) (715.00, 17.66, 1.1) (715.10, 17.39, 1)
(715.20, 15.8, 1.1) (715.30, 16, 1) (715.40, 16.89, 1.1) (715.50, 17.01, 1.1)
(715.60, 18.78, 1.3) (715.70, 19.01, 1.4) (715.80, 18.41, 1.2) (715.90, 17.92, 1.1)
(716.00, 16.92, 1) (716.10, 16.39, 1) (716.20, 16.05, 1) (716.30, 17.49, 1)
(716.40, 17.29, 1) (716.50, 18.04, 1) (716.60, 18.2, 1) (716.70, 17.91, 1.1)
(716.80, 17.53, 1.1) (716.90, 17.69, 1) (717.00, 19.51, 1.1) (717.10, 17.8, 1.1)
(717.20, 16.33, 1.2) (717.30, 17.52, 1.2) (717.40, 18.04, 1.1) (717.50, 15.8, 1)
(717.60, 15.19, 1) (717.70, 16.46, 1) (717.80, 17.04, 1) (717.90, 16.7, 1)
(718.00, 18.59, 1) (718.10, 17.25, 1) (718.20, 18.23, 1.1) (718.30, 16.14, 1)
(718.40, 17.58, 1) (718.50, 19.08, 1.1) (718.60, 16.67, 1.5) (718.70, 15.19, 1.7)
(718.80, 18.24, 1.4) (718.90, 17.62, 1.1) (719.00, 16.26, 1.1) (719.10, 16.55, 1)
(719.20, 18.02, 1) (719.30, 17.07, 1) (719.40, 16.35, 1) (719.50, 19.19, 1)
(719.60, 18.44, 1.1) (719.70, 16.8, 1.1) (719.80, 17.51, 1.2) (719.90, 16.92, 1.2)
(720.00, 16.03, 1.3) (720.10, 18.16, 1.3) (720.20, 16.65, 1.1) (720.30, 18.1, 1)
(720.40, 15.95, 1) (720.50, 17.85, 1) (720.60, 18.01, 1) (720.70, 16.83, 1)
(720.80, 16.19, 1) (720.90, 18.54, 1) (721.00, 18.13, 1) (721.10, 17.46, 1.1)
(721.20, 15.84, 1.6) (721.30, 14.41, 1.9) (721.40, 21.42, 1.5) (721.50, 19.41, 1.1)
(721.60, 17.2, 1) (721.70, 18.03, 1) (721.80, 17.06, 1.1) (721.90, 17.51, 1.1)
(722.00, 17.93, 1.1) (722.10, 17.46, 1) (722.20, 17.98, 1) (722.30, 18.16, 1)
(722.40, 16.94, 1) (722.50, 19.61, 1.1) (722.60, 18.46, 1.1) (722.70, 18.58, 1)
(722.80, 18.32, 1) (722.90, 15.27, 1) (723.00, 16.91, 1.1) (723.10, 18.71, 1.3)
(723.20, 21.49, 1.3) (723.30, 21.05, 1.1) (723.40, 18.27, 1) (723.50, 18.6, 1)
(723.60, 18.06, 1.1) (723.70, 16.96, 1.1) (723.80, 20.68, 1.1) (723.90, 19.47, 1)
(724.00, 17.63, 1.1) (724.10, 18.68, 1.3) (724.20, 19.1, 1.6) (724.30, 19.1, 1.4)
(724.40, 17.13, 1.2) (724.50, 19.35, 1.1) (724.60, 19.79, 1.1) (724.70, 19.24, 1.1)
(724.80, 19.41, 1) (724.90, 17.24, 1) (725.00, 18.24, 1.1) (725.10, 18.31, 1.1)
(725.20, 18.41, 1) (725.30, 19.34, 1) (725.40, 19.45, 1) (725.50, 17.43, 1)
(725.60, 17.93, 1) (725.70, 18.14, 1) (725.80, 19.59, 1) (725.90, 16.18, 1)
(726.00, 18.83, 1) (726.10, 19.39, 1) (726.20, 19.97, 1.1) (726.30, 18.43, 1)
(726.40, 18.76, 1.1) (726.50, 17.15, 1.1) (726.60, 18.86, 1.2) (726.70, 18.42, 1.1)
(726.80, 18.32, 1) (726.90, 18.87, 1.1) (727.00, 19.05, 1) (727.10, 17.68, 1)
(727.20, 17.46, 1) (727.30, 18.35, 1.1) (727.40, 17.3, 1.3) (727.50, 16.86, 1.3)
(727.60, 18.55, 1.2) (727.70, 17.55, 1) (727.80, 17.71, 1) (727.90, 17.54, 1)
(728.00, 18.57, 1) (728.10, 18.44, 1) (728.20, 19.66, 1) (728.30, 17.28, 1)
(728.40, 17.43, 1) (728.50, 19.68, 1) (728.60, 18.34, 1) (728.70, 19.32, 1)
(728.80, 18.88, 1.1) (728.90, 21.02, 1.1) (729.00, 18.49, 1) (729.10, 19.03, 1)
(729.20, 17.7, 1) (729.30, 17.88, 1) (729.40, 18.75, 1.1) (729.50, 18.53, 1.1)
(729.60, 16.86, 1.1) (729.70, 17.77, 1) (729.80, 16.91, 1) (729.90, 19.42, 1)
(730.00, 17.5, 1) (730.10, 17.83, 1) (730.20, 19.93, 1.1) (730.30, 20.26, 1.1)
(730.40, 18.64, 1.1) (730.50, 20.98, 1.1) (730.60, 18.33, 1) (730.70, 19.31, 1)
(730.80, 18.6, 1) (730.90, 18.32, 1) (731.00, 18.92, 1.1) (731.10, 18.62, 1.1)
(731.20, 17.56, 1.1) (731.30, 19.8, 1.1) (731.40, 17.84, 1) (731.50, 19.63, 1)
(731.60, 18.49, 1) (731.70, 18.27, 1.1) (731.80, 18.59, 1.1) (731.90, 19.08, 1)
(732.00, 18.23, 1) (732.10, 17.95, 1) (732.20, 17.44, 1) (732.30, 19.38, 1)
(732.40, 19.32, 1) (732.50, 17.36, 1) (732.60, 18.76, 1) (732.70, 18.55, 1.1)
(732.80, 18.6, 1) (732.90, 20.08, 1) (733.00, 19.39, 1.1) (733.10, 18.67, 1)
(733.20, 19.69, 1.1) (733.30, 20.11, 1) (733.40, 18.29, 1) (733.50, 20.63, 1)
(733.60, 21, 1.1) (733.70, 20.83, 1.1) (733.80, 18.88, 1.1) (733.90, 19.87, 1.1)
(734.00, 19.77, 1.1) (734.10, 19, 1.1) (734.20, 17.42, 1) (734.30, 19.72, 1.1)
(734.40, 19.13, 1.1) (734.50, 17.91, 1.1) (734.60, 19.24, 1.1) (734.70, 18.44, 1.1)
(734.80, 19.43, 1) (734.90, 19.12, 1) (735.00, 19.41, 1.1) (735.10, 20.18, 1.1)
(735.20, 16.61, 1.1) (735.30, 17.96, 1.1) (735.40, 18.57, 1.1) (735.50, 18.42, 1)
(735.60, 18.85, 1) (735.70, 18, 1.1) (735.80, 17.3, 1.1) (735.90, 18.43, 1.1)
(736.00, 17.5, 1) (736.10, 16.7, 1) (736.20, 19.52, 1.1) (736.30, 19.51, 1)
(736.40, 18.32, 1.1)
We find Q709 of 0.03 nm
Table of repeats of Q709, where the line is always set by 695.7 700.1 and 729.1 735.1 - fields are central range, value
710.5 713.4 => 0.23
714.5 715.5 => 0.07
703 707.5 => 0.10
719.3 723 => 0.27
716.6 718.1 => 0.13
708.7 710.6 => 0.16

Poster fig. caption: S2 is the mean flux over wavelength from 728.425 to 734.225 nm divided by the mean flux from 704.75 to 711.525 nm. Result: 1.0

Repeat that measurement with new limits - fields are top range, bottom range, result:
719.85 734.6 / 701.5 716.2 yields 1.01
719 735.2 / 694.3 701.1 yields 0.97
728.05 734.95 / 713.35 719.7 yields 1.08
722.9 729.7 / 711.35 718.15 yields 1.05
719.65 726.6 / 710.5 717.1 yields 1.03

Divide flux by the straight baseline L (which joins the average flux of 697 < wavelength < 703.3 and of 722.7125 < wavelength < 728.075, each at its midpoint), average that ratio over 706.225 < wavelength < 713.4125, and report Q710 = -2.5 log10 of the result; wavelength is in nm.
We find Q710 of 0.07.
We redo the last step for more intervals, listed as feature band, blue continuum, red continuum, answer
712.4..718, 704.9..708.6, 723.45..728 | 0.056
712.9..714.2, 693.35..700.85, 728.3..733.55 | 0.101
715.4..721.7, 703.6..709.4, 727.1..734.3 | 0.072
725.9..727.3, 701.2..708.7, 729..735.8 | 0.020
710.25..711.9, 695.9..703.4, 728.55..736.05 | 0.088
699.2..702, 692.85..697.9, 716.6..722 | -0.018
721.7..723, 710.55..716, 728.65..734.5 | 0.030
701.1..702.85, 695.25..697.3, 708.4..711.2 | -0.080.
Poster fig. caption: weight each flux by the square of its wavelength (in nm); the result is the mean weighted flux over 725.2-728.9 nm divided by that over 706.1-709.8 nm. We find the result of 1.07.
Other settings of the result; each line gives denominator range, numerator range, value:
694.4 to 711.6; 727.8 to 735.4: 1.09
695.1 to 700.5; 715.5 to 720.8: 0.97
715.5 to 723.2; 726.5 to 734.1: 1.10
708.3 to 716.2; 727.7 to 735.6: 1.13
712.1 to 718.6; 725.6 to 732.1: 1.10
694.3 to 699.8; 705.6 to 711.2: 0.96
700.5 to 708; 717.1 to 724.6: 0.98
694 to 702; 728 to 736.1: 1.08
